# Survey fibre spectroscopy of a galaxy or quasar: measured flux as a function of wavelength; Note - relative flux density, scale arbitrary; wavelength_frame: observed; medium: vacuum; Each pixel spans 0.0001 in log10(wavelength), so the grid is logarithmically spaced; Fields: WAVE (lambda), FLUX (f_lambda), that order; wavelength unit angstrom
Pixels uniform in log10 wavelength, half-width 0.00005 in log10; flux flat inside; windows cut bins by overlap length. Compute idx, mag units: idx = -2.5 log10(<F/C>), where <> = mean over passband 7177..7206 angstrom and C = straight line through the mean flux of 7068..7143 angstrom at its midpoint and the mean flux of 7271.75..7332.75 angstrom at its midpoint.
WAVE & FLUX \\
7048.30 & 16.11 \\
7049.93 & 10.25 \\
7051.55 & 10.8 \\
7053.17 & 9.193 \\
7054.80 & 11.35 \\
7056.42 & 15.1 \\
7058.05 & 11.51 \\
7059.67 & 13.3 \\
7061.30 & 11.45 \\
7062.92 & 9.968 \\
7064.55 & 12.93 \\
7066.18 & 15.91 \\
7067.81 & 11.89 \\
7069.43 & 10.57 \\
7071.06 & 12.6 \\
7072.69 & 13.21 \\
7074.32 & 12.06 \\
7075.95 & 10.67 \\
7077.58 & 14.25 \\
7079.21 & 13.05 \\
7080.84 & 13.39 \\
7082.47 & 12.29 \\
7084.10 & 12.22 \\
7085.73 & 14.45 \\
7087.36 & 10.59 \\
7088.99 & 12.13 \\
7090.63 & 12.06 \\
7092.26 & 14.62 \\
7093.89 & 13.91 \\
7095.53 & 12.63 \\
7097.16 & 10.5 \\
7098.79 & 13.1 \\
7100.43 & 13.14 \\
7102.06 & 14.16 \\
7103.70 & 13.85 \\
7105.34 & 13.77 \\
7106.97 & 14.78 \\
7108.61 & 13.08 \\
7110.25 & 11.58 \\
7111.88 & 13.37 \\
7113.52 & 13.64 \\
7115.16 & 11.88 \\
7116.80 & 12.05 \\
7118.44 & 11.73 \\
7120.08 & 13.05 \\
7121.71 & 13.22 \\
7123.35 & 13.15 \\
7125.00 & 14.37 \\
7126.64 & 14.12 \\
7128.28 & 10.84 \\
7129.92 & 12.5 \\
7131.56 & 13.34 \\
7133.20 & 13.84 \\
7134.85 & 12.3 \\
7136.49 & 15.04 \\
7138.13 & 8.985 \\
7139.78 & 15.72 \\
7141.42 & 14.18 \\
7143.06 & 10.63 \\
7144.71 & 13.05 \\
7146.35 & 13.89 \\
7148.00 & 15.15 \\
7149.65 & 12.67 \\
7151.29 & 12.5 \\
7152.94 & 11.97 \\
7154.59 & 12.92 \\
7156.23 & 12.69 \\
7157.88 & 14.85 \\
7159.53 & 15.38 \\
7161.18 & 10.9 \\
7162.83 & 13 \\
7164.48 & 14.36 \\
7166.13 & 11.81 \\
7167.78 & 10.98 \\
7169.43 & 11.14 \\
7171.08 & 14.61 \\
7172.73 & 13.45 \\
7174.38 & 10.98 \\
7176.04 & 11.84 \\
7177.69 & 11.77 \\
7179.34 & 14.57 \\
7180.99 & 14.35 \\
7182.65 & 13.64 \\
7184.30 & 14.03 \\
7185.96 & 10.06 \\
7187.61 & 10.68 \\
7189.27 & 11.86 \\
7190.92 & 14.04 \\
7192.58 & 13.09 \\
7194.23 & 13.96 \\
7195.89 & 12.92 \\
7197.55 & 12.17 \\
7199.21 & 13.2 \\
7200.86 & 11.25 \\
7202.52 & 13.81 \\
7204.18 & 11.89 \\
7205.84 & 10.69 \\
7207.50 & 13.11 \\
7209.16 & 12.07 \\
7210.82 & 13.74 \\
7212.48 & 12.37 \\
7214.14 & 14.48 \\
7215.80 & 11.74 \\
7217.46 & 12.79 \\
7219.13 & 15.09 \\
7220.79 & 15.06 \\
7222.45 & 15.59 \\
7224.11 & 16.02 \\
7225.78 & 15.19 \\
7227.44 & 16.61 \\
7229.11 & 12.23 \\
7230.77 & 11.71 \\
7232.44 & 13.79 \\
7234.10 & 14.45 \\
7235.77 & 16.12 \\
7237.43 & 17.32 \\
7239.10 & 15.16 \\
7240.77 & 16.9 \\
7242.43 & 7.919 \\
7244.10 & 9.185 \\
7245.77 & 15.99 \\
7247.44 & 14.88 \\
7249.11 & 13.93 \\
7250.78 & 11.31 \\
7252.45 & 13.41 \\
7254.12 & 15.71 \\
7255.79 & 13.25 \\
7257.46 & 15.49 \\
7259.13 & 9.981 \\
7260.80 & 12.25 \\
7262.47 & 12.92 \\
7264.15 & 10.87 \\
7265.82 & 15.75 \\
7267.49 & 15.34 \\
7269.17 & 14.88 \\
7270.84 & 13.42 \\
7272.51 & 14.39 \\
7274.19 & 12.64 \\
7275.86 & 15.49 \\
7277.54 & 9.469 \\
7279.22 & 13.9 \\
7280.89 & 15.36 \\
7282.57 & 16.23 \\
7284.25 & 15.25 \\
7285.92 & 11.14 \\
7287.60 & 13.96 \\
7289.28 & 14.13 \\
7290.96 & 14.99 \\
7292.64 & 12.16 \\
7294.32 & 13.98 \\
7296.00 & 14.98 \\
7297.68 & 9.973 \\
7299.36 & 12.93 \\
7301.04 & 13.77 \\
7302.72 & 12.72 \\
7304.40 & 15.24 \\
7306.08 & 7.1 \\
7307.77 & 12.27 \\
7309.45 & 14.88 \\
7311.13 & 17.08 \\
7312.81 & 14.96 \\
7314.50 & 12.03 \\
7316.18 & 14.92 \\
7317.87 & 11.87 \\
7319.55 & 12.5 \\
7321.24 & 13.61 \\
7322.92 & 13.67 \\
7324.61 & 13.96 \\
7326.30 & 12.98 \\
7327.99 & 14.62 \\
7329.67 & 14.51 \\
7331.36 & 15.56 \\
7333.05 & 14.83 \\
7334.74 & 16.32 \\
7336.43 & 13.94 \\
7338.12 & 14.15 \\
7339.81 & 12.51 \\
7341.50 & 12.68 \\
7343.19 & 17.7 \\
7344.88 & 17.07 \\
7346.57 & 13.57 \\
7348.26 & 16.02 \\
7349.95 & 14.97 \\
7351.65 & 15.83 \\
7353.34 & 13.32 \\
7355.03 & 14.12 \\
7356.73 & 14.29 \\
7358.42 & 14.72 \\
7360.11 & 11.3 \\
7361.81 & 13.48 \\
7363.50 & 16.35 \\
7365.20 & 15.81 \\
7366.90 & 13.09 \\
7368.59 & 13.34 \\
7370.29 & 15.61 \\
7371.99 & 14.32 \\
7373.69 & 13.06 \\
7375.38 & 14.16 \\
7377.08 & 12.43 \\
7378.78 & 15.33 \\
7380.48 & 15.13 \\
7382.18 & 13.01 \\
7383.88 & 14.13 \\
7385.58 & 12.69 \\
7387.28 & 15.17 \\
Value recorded 0.04 mag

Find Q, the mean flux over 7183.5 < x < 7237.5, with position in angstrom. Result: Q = 13.4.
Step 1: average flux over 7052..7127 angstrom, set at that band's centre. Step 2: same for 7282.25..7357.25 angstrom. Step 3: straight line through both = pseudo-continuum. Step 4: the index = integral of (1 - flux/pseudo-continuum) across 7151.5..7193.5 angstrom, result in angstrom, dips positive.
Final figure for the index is 1.3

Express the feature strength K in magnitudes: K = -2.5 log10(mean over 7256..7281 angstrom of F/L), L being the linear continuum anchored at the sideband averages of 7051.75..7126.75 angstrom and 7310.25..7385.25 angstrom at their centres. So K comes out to 0.03 mag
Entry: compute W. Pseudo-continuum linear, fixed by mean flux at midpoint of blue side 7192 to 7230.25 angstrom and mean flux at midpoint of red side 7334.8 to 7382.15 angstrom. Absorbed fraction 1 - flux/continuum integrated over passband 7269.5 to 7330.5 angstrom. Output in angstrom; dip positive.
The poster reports 2.03 angstrom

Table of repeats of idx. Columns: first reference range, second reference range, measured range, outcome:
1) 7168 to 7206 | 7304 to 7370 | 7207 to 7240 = -0.100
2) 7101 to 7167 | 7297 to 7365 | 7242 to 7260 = 0.057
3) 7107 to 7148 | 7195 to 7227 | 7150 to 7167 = 0.008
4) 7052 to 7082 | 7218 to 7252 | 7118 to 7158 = 0.006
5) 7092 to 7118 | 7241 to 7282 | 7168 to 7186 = 0.030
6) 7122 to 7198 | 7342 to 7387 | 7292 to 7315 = 0.064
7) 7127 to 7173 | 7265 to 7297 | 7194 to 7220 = 0.052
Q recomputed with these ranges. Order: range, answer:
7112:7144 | 12.9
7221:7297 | 13.9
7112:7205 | 12.9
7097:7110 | 13.4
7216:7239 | 14.7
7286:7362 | 13.9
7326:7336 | 14.9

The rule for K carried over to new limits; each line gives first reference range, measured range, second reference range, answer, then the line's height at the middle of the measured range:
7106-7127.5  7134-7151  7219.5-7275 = 0.01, 13.3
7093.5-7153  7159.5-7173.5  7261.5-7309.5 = 0.04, 13.1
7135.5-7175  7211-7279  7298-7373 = -0.02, 13.5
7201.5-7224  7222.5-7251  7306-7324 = -0.06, 13.4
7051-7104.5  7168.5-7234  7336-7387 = 0.01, 13.3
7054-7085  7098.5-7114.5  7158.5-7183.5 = -0.07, 12.6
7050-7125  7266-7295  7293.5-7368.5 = -0.02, 13.7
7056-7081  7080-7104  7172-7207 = -0.02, 12.6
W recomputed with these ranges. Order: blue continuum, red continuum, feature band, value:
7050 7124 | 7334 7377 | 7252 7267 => 0.48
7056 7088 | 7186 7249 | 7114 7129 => 0.13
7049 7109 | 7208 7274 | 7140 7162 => -0.15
